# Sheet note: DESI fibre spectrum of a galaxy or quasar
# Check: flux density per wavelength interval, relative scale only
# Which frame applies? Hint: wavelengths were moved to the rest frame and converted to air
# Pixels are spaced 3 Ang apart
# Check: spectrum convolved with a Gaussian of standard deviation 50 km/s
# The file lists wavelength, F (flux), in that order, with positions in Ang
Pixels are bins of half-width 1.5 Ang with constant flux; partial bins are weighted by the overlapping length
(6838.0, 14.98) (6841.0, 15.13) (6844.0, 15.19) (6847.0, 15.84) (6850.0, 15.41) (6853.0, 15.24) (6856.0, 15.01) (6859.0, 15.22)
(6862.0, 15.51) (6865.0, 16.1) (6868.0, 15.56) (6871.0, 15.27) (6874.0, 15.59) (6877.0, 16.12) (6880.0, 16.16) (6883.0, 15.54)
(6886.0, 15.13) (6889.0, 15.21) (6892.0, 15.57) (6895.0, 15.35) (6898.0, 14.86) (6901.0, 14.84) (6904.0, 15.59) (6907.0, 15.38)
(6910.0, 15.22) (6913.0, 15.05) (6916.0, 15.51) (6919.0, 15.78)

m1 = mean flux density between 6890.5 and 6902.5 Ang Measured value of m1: 15.2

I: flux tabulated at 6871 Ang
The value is 15.27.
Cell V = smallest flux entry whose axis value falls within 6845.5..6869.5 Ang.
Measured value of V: 15.01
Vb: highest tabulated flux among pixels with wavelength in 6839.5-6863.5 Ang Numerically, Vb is 15.84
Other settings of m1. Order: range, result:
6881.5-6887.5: 15.3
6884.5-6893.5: 15.3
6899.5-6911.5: 15.3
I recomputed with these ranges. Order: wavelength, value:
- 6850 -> 15.41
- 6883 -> 15.54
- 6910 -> 15.22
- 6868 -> 15.56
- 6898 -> 14.86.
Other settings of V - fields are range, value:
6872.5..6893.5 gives 15.13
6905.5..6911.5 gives 15.22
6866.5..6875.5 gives 15.27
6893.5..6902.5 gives 14.84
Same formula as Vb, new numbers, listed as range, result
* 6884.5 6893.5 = 15.57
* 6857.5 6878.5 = 16.12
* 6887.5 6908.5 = 15.59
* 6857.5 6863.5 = 15.51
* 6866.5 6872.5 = 15.56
